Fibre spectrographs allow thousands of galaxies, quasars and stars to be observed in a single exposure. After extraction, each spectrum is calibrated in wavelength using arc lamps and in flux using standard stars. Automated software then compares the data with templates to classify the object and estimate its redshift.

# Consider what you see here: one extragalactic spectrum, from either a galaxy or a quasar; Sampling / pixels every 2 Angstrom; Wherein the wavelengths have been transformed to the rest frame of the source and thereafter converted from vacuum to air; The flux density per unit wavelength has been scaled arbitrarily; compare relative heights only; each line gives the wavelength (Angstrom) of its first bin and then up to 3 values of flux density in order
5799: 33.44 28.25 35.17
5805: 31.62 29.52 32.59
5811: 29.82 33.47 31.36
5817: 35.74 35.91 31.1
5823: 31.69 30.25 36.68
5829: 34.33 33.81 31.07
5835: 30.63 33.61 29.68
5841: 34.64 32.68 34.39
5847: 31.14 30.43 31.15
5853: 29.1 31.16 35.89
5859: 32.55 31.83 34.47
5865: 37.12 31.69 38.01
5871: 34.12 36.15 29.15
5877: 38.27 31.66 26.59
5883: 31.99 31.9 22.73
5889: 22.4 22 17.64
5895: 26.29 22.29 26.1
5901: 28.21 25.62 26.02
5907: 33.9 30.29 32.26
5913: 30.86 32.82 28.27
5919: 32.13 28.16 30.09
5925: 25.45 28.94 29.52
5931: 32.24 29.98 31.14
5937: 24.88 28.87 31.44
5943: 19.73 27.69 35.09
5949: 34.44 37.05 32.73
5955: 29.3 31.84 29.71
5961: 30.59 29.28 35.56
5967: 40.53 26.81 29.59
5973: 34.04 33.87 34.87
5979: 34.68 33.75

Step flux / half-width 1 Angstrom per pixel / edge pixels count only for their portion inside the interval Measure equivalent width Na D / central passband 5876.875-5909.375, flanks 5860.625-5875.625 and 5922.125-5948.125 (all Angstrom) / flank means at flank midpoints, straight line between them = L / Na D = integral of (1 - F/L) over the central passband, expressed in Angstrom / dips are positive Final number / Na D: 5.4 Angstrom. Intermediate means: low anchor 34.3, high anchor 28.9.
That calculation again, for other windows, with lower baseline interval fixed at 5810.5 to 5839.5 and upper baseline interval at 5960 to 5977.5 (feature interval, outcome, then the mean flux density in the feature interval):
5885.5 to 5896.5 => 3.38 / 22.7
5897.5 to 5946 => 5.71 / 28.9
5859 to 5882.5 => -0.54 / 33.5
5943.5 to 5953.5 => -0.01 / 32.8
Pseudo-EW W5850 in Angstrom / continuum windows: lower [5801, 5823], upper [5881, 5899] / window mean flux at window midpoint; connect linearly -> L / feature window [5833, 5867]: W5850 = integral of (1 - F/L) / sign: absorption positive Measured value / -4.5 Angstrom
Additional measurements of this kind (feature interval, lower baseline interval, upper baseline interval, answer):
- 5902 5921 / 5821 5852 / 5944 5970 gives 1.3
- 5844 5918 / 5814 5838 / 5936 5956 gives 3.6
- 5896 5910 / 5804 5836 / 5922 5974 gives 1.7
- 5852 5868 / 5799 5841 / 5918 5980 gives -0.5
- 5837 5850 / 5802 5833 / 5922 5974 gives 0.0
